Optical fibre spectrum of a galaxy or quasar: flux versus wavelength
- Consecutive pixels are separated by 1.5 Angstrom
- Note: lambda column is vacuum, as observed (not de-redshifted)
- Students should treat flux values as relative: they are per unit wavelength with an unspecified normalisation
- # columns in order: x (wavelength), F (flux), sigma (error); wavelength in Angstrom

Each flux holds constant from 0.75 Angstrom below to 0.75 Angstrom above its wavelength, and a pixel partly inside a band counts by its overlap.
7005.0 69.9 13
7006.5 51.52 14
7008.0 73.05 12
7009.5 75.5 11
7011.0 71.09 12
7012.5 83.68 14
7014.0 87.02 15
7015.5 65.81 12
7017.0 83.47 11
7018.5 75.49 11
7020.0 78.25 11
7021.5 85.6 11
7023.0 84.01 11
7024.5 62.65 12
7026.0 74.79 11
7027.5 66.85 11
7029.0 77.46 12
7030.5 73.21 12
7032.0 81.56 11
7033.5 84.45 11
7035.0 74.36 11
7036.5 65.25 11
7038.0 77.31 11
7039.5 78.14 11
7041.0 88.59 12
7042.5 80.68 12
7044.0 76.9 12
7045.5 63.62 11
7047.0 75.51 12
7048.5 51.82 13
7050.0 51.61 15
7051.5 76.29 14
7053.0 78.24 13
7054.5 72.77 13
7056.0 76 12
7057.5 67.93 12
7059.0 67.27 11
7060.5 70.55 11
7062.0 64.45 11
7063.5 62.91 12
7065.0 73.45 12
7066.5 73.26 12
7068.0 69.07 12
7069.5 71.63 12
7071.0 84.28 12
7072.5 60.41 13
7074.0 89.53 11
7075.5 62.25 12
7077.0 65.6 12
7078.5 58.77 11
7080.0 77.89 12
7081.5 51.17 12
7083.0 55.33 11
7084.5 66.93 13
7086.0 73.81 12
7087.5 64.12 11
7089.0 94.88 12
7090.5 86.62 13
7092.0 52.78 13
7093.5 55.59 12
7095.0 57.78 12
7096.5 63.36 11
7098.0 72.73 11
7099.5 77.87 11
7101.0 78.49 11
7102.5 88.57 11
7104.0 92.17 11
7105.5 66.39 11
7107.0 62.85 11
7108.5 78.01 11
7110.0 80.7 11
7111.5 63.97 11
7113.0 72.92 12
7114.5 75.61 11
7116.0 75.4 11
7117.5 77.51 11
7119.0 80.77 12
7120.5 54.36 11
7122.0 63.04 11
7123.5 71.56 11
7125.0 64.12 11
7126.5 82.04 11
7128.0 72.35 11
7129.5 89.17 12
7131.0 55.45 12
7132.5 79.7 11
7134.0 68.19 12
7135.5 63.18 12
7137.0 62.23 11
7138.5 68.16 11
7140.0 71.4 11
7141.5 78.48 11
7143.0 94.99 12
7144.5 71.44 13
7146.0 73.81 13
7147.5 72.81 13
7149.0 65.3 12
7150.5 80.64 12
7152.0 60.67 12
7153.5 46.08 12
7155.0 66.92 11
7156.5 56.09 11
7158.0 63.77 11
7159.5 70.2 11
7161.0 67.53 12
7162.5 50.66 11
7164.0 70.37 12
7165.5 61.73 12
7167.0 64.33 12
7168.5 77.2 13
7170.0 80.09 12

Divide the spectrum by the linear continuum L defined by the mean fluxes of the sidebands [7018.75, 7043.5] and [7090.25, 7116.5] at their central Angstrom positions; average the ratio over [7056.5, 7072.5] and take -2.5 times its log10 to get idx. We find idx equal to 0.07 mag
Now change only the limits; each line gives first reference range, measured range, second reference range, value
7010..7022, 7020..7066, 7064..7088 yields 0.018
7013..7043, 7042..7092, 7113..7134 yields 0.080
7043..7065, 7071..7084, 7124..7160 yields 0.043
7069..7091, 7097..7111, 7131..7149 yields -0.085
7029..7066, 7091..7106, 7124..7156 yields 0.008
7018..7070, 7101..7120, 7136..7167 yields -0.096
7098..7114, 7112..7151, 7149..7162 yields -0.043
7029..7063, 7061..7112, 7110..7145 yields 0.028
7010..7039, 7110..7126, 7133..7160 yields -0.002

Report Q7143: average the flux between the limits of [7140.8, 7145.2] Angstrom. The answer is 81.8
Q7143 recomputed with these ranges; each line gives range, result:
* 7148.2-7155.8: 63.9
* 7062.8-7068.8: 69.7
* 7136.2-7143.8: 75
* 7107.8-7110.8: 79.1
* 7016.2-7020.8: 79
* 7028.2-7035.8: 78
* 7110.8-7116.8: 72.1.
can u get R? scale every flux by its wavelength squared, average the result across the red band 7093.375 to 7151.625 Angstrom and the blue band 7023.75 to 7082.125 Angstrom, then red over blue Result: 1.0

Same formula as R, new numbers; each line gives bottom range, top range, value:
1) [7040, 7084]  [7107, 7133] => 1.06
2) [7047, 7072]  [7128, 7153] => 1.06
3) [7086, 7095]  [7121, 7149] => 1.04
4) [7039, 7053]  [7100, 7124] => 1.05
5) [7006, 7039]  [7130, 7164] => 0.93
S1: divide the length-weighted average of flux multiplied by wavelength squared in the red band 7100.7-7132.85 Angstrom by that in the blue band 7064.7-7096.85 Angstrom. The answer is 1.1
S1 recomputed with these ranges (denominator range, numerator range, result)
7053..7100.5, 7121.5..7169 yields 1.01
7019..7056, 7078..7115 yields 0.97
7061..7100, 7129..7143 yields 1.06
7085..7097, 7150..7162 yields 0.94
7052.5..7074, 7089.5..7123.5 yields 1.02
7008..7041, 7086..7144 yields 0.97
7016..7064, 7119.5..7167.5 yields 0.96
